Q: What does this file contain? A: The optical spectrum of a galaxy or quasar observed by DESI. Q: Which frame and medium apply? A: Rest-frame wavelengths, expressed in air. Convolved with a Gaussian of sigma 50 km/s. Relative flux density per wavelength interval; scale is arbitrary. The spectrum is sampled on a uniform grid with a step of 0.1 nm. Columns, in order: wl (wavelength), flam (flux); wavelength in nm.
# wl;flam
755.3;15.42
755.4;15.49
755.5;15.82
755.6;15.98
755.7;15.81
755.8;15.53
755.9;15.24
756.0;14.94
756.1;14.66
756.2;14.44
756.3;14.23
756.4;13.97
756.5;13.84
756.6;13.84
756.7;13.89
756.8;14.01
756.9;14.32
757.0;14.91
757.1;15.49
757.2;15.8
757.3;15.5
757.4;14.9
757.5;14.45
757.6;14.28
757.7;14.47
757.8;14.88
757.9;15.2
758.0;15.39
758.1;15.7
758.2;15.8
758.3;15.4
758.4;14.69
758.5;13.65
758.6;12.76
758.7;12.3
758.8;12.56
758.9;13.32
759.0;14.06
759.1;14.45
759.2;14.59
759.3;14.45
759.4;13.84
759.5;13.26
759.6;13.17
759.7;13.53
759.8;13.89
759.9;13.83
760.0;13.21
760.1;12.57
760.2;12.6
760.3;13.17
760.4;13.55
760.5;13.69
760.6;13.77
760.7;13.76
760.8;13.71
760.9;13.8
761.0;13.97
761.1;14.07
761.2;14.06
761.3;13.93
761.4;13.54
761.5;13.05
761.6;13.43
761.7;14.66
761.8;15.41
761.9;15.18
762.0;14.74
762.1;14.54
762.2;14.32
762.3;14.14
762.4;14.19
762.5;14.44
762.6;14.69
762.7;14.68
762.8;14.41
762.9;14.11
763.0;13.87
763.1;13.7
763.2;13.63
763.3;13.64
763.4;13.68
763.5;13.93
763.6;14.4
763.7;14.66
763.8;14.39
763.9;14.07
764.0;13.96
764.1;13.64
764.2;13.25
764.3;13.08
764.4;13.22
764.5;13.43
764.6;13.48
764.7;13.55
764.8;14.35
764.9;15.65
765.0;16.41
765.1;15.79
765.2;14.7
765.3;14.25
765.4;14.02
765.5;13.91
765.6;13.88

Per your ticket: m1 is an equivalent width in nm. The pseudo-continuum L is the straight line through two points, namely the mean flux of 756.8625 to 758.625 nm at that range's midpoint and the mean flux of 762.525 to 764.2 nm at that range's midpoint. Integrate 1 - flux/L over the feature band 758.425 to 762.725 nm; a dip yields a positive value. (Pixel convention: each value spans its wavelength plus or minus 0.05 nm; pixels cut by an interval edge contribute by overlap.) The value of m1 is 0.19 nm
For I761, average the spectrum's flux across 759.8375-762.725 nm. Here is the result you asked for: 13.9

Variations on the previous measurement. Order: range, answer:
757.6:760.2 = 14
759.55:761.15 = 13.5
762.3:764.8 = 13.9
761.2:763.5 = 14.2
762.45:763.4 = 14.1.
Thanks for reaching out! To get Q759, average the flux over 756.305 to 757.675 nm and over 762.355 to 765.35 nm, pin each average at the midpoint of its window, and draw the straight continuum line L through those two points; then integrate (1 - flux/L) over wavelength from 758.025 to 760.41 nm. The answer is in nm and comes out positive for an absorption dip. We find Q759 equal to 0.11 nm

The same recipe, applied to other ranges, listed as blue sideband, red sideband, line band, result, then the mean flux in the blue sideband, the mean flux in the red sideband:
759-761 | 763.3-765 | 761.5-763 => -0.065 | 13.6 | 14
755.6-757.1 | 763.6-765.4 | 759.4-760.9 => 0.104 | 14.6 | 14.2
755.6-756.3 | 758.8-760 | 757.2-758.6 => -0.053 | 15.1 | 13.8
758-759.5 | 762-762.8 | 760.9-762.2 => 0.015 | 14.1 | 14.4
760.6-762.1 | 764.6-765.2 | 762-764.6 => 0.101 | 14.1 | 15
